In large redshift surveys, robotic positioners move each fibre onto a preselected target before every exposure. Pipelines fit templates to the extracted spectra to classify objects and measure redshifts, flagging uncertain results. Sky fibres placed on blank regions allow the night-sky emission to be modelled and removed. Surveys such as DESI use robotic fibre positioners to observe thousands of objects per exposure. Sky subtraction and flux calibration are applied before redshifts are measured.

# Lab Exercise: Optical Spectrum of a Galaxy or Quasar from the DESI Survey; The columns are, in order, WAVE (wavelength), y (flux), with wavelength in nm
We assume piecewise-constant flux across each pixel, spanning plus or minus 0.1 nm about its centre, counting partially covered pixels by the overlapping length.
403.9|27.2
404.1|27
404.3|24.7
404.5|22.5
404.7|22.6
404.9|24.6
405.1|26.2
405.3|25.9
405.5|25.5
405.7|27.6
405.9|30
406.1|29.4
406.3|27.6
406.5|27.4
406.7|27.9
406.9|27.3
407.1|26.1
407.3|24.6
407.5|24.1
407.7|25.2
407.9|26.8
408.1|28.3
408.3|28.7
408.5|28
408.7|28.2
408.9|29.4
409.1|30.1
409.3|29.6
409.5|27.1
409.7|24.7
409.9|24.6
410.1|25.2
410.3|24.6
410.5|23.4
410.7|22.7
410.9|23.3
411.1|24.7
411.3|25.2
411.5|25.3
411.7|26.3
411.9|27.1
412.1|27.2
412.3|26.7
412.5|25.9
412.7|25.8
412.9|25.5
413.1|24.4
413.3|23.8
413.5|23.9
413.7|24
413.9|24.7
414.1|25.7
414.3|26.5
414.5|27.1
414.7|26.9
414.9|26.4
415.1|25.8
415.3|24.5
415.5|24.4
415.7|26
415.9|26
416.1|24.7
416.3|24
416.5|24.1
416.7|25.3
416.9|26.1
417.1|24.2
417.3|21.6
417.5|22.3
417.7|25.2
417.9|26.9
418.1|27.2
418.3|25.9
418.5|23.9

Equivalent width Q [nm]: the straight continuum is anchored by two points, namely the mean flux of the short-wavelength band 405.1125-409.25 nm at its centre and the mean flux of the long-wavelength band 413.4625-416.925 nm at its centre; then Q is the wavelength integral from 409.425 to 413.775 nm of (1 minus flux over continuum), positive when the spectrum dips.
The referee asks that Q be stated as 0.20 nm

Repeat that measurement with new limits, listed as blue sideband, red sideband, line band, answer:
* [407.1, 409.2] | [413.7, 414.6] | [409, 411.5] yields 0.125 nm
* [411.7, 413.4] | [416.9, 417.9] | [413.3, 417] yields -0.071 nm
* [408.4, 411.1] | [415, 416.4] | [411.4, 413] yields -0.032 nm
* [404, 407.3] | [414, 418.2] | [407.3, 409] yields -0.071 nm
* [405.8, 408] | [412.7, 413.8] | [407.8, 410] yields -0.135 nm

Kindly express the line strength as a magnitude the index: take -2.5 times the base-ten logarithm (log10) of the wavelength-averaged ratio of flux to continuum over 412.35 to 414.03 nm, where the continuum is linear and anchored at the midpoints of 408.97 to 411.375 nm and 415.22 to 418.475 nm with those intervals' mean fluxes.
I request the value 0.017 mag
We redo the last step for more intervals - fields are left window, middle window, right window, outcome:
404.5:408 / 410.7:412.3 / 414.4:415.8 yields 0.024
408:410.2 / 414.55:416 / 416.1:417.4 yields -0.037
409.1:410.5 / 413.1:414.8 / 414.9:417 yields 0.008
